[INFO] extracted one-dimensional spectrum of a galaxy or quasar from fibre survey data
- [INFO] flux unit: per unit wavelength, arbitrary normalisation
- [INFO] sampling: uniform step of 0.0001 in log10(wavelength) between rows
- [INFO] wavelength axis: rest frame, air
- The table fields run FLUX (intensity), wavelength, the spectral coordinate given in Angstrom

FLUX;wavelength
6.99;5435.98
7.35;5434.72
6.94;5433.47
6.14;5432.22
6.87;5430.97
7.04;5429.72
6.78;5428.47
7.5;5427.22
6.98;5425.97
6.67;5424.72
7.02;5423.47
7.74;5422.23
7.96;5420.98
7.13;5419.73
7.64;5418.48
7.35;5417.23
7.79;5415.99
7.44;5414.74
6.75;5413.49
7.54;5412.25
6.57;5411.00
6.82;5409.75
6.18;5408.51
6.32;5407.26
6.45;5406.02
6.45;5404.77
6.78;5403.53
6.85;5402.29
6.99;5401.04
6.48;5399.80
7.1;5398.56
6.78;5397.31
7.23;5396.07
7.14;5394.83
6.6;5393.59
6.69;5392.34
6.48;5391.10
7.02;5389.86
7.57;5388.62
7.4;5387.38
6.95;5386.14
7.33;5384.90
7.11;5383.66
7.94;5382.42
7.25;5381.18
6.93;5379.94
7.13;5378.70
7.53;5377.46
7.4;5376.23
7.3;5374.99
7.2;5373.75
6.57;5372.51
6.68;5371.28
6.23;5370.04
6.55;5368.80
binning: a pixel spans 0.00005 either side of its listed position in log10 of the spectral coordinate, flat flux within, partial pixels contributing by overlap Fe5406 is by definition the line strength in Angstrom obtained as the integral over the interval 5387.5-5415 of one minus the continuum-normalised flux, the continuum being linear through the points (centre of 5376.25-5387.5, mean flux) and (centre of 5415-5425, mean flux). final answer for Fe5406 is 2.0 Angstrom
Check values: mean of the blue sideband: 7.29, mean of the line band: 6.83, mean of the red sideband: 7.44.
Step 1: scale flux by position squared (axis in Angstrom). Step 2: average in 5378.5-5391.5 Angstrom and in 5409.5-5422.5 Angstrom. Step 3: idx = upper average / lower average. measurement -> 1.03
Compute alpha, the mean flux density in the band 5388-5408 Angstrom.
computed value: 6.8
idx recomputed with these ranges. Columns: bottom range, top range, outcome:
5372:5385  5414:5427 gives 1.03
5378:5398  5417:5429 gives 1.04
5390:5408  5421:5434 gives 1.05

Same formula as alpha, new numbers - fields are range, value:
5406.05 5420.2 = 7.02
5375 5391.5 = 7.25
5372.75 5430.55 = 7.07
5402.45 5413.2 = 6.66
